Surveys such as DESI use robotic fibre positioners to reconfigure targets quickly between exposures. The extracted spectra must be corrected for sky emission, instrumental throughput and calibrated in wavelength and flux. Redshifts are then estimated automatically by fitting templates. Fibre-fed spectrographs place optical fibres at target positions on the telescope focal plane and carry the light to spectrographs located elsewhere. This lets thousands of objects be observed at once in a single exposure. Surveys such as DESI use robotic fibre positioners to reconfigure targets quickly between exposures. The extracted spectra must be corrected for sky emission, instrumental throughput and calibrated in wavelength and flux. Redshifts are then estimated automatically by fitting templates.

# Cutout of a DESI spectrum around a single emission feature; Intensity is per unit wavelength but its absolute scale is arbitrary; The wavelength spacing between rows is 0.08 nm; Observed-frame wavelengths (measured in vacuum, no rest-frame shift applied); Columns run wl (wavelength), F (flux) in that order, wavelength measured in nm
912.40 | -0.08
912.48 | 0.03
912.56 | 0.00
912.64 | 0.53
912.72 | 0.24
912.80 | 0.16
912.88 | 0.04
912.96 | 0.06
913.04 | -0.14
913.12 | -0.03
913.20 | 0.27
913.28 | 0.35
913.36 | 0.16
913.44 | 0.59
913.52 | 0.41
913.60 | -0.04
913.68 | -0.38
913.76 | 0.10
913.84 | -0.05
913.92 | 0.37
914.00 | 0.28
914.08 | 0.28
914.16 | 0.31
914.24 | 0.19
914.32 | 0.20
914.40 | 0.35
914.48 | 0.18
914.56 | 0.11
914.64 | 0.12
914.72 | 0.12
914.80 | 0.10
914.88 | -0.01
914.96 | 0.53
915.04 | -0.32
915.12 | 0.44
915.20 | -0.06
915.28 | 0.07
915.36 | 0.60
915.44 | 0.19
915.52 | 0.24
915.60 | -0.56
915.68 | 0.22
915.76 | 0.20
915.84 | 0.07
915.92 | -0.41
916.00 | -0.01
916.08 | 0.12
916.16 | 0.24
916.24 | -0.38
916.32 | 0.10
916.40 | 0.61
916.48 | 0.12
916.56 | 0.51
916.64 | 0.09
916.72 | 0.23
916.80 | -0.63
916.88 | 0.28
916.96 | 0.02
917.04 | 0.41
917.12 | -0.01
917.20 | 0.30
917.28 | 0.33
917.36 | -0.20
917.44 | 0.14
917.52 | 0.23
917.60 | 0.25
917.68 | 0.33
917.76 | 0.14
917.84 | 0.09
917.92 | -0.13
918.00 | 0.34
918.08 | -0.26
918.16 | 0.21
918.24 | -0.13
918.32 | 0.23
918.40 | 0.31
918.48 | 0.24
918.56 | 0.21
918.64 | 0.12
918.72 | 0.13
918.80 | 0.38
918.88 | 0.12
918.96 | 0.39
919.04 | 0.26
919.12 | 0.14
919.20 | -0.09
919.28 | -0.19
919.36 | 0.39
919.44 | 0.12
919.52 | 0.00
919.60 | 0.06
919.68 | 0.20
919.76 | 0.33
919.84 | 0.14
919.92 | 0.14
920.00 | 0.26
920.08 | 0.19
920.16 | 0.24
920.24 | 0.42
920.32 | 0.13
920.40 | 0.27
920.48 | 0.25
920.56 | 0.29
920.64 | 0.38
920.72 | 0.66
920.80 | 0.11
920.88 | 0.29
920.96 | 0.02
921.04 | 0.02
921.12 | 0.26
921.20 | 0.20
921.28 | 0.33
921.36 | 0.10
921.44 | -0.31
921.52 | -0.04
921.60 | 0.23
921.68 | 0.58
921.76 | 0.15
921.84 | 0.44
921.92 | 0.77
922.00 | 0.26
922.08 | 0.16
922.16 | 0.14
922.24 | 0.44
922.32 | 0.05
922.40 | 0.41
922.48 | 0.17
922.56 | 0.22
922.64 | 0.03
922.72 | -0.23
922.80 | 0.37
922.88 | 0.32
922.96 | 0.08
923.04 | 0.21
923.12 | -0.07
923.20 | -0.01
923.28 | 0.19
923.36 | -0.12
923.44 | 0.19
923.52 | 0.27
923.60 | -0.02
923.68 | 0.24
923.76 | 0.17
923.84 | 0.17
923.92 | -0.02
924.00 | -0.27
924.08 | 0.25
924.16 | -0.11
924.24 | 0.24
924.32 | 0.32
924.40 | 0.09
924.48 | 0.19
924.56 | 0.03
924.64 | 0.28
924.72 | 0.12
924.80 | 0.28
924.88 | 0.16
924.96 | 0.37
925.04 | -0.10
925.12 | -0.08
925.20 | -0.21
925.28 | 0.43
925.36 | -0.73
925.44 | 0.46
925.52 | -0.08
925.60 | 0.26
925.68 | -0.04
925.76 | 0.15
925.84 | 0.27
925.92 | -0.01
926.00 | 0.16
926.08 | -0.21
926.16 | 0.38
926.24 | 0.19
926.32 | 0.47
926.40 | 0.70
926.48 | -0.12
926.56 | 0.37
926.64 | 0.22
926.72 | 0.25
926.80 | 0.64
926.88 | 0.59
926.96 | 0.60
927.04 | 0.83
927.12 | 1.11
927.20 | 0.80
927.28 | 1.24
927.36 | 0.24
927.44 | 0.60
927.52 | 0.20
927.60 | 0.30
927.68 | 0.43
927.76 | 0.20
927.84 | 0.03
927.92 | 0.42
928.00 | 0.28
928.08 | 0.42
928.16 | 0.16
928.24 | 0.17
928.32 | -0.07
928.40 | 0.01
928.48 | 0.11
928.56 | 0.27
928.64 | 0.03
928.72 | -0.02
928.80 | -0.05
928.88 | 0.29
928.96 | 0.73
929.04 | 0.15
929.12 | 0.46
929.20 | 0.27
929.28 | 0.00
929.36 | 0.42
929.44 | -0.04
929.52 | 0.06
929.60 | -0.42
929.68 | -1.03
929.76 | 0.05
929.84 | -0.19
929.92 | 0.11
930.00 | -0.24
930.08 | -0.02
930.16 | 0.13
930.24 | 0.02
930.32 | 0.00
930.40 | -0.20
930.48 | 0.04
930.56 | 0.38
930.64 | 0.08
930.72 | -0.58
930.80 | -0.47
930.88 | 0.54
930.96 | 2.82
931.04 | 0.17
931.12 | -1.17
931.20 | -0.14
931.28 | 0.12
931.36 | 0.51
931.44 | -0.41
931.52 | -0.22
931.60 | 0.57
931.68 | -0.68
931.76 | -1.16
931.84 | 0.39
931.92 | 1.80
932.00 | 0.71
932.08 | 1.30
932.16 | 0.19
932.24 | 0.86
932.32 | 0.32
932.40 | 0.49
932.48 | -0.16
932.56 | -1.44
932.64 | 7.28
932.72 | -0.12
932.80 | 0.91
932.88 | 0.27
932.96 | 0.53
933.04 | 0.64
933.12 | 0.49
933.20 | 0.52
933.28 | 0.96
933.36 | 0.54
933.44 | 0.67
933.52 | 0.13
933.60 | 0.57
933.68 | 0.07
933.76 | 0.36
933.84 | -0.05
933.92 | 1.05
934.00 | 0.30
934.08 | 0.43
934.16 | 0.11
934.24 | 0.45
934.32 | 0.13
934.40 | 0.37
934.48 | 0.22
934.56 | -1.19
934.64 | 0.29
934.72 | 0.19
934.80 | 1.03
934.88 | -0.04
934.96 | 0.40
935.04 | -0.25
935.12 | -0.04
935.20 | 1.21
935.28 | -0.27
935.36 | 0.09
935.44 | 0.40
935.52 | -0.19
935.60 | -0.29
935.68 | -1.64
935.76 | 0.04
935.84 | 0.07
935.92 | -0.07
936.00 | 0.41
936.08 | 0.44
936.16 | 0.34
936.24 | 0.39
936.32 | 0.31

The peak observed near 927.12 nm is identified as H-gamma 4340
